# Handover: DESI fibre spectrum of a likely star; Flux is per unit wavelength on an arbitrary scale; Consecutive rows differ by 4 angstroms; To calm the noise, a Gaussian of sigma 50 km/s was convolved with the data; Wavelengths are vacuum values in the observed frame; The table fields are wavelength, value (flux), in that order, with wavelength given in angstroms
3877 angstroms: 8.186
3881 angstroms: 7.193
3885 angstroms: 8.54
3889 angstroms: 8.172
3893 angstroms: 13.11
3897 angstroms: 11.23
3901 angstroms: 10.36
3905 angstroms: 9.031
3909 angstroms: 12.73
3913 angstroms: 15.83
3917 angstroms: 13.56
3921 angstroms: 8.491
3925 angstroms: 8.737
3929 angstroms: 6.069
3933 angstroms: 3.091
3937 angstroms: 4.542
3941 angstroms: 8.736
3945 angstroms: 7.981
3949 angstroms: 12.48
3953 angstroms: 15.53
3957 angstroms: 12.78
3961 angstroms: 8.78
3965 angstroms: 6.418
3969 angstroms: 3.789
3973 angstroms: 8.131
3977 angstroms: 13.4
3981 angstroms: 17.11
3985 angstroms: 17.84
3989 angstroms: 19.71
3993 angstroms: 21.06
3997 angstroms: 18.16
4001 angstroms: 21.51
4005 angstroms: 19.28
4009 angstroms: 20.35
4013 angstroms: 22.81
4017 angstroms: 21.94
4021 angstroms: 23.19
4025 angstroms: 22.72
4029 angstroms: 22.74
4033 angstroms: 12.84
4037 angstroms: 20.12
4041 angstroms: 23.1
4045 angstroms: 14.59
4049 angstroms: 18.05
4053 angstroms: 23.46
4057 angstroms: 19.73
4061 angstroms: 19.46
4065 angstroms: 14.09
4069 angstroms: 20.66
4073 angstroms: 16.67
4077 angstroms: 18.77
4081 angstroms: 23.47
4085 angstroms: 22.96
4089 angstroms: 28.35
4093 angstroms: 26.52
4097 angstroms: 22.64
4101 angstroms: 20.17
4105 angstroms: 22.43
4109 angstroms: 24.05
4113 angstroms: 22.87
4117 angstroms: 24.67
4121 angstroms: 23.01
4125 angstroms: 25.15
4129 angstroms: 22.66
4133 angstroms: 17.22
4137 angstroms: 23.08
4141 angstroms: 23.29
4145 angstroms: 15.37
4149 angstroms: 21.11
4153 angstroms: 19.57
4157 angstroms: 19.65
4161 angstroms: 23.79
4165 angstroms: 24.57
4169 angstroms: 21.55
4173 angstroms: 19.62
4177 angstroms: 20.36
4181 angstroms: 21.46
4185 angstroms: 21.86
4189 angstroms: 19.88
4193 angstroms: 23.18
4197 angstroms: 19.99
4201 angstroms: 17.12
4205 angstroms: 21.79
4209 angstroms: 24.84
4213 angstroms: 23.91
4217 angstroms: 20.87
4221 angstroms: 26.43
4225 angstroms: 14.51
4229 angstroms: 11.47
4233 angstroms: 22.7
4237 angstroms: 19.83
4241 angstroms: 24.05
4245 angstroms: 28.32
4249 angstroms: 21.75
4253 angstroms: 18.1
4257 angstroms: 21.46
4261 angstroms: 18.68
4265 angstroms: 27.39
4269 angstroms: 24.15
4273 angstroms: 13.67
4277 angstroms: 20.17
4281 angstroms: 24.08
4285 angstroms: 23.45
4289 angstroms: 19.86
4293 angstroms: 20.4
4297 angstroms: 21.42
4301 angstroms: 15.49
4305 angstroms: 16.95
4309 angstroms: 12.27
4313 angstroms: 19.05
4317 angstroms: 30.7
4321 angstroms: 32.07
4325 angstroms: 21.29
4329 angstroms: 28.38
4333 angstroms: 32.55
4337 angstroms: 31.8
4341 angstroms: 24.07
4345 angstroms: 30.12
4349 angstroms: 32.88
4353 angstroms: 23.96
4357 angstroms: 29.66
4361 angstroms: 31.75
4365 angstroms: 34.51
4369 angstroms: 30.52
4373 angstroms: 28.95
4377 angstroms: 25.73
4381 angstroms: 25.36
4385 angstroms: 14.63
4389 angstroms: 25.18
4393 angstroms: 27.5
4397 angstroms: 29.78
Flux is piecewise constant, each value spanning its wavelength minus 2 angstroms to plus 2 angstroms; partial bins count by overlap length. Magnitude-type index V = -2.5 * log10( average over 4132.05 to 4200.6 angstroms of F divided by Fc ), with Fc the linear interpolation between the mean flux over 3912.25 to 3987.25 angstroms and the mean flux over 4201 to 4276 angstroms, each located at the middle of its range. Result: -0.14 mag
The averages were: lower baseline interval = 10.1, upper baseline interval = 21.2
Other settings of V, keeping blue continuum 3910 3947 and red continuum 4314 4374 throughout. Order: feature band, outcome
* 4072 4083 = -0.23 mag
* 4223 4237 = 0.38 mag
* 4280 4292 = 0.19 mag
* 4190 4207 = 0.08 mag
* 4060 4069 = -0.13 mag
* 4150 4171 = -0.08 mag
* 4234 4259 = 0.10 mag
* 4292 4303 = 0.38 mag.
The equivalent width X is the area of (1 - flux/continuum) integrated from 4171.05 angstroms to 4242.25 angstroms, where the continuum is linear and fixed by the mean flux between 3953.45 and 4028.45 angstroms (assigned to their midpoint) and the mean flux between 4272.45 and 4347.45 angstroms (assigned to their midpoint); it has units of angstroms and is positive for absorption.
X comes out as 1.4 angstroms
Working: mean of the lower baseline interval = 16.7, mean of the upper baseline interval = 23.3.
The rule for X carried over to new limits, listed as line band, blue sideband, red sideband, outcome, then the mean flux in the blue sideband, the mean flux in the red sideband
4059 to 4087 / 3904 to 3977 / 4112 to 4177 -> -3.3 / 9.38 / 21.6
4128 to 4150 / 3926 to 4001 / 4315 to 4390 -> -1.4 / 11.7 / 28.2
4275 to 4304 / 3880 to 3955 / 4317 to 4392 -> 5.4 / 9.79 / 28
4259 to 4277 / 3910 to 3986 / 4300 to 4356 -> 1.6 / 10.1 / 25.4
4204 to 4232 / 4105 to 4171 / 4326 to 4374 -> 4.8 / 22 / 29.8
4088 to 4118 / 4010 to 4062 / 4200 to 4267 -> -4.4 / 20.4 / 21.4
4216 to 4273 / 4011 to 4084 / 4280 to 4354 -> 4.8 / 20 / 24.3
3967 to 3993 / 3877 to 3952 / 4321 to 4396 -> -3.4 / 9.49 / 27.9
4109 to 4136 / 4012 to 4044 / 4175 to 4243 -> -2.4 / 20.9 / 20.8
